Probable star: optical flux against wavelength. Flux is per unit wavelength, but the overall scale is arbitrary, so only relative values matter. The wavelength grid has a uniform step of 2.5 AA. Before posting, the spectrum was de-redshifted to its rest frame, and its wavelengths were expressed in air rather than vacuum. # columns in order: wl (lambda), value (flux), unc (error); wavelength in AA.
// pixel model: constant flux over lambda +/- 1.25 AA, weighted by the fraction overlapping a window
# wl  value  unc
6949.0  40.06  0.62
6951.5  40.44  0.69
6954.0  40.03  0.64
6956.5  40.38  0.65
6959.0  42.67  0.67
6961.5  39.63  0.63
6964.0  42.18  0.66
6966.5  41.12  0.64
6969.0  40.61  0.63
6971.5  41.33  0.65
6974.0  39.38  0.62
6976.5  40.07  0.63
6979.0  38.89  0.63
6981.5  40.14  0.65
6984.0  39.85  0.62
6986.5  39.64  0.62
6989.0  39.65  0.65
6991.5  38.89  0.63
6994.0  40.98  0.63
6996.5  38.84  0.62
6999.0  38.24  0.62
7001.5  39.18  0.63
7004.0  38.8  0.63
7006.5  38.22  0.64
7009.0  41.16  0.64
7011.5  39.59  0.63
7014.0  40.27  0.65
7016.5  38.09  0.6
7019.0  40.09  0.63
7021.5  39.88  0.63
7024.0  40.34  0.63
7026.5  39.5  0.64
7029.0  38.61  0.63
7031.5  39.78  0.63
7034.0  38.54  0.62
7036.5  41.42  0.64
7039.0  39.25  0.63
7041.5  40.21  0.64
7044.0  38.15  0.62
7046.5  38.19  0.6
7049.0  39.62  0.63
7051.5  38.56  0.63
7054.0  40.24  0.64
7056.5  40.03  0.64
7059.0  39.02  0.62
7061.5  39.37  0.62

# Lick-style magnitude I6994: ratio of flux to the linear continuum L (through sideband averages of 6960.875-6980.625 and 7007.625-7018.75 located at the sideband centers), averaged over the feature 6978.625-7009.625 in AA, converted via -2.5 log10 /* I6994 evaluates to 0.02 mag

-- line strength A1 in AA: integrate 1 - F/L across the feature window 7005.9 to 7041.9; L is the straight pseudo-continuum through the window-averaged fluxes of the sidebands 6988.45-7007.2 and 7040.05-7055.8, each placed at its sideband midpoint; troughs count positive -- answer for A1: -0.5 AA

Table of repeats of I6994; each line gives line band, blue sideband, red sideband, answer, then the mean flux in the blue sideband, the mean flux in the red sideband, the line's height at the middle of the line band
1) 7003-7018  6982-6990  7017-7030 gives 0.01 mag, 39.8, 39.6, 39.7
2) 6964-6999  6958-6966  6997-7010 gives 0.01 mag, 41.4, 39.1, 40.3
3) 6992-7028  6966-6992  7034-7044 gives 0.01 mag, 40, 39.8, 39.9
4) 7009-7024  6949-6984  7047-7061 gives 0.00 mag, 40.5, 39.4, 39.9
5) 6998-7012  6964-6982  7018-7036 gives 0.02 mag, 40.4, 39.6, 39.9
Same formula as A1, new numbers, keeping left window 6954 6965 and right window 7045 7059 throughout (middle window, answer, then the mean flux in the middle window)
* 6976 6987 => 0.3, 39.7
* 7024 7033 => 0.1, 39.4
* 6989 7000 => 0.3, 39.3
